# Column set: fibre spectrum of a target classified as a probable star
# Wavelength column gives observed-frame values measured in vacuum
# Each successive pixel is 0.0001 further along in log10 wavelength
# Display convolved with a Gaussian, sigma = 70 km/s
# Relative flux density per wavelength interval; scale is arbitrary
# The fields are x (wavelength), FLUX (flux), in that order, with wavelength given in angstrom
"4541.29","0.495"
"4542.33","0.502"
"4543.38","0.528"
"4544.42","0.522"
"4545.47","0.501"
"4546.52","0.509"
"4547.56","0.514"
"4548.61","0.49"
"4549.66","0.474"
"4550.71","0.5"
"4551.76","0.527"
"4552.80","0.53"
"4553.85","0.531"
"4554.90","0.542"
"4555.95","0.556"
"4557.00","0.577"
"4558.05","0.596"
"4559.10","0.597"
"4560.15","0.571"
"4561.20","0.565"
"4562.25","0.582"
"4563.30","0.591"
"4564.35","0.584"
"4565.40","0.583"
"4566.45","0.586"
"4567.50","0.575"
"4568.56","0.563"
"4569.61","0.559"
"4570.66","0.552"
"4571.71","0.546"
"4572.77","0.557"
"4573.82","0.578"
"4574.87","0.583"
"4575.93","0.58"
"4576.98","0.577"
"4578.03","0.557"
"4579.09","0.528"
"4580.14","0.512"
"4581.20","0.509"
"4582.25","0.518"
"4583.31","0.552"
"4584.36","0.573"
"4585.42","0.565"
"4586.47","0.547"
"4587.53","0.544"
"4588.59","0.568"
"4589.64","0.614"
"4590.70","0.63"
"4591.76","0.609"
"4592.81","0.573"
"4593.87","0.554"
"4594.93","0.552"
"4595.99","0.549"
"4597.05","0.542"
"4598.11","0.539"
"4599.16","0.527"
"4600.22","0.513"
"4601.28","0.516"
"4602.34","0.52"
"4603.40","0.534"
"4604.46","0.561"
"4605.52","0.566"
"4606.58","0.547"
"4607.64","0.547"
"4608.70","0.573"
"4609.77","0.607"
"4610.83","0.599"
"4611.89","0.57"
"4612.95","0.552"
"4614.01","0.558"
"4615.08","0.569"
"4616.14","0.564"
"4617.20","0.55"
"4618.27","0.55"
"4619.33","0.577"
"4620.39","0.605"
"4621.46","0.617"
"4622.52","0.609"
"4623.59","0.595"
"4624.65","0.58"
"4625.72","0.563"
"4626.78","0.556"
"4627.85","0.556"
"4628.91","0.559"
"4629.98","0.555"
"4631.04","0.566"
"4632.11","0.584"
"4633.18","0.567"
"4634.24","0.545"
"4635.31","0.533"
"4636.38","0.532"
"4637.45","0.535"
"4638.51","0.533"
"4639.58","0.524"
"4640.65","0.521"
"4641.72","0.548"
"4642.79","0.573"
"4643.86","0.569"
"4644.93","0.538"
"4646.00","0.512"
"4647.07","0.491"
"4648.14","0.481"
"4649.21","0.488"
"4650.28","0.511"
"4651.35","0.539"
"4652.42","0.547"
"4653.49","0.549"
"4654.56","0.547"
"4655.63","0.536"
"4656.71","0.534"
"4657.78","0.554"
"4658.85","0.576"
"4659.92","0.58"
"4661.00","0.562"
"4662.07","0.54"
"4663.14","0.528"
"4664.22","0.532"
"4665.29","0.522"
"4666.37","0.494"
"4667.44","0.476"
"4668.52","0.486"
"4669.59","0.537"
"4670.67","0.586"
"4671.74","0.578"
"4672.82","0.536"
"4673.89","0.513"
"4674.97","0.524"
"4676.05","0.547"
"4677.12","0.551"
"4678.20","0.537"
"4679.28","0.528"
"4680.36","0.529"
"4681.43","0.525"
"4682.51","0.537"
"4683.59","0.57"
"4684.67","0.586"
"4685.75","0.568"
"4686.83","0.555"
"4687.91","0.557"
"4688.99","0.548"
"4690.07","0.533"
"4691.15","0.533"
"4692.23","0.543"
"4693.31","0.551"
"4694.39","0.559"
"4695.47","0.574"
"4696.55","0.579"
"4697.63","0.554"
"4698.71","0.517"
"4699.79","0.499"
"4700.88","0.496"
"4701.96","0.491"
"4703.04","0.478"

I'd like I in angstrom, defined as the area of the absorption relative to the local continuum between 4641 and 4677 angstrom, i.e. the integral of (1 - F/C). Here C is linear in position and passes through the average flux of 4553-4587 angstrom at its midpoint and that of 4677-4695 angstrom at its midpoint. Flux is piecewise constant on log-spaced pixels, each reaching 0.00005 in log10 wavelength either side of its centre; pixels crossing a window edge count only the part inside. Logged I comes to 1.1 angstrom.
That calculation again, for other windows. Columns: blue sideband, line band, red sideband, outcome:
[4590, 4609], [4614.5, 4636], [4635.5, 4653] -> -1.24 angstrom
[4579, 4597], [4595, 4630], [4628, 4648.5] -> -0.71 angstrom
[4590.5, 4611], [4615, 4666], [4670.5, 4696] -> 0.24 angstrom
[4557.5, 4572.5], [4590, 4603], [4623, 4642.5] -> 0.28 angstrom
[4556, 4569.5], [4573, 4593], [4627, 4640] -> 0.24 angstrom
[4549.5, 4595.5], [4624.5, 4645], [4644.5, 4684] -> -0.36 angstrom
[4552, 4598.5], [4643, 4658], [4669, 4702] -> 0.58 angstrom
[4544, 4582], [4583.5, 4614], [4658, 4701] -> -0.72 angstrom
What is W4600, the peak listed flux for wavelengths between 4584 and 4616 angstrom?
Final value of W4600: 0.63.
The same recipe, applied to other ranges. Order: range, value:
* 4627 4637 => 0.584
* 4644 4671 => 0.586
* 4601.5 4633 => 0.617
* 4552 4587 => 0.597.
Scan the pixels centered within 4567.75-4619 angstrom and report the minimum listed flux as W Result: 0.509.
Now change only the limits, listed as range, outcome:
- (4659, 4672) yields 0.476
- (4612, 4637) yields 0.532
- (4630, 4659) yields 0.481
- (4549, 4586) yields 0.474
